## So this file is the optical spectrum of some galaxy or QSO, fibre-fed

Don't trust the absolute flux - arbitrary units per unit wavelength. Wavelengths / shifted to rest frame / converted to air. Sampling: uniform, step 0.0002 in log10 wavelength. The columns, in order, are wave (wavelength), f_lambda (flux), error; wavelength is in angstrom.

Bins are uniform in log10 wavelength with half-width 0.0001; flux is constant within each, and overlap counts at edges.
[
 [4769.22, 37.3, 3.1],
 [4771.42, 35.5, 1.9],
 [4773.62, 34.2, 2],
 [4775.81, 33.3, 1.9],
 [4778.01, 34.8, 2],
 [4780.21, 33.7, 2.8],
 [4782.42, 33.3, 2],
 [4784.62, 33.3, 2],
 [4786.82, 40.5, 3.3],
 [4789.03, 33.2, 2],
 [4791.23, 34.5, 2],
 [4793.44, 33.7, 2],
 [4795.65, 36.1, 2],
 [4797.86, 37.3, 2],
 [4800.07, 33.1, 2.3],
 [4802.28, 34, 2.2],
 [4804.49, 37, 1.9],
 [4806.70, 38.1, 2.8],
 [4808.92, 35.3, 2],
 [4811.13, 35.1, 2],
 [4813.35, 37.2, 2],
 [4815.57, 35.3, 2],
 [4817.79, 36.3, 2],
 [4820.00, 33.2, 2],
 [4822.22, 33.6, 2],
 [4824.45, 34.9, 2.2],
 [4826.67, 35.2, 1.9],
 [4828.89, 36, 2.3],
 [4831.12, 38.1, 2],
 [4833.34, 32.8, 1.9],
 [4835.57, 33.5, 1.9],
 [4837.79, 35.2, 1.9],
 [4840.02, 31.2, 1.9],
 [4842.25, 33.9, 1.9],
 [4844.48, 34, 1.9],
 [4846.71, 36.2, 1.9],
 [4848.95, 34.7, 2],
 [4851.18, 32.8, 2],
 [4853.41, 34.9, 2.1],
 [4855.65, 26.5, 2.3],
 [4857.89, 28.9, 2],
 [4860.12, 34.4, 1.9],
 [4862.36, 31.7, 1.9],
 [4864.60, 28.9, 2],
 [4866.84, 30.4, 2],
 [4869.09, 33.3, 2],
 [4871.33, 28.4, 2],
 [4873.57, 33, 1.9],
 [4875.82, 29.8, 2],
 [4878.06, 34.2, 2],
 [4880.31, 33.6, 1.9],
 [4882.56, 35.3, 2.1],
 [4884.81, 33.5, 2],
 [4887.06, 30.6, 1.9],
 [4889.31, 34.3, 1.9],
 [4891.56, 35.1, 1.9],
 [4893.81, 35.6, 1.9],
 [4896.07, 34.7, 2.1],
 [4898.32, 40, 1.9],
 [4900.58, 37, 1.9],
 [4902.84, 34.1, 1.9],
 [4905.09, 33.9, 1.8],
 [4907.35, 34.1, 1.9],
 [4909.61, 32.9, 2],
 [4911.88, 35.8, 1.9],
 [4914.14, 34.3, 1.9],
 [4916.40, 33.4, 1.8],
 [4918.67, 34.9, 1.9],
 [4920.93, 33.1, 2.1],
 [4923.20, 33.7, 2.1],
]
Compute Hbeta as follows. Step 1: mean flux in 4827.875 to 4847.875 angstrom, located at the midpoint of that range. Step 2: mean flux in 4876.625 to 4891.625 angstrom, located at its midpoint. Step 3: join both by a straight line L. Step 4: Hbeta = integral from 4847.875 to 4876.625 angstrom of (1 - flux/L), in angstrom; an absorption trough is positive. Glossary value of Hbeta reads 2.3 angstrom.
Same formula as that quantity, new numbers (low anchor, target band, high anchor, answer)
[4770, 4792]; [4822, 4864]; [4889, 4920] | 1.57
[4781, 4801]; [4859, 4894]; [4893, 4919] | 2.48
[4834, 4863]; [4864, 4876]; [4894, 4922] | 1.02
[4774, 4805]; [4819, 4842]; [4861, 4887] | -0.64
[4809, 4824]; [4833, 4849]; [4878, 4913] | 0.47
